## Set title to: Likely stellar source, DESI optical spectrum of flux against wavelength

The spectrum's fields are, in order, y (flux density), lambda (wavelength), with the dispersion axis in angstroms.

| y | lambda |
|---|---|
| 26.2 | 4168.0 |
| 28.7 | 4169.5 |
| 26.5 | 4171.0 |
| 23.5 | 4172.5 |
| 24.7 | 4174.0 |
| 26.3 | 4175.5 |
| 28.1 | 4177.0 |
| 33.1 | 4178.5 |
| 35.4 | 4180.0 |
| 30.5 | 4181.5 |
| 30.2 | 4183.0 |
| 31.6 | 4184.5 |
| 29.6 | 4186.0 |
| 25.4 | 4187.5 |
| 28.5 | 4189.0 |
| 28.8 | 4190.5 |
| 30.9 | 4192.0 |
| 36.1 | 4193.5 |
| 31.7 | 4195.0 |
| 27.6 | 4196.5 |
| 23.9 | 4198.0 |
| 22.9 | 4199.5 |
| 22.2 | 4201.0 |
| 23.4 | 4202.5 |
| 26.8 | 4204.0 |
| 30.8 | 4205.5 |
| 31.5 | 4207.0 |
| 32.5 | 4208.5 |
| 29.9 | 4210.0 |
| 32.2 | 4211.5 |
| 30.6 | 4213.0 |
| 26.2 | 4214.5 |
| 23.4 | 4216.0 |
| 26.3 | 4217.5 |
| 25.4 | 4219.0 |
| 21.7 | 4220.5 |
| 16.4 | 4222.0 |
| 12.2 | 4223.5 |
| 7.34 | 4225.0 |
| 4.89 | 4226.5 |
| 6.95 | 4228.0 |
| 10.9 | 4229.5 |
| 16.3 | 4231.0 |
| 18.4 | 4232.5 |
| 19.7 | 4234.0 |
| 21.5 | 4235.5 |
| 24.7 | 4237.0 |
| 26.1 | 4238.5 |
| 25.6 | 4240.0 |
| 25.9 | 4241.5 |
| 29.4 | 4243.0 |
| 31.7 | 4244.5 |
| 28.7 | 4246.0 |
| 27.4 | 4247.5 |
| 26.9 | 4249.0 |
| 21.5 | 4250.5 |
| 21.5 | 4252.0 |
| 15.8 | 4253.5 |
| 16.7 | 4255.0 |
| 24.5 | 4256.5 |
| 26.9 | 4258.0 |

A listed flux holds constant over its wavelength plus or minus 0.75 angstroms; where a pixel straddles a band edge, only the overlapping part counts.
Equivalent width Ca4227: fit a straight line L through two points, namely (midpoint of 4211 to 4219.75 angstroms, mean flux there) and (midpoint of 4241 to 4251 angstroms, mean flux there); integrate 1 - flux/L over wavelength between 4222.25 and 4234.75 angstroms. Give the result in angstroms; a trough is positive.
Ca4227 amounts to 6.9 angstroms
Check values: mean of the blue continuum 27.2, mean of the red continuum 27.5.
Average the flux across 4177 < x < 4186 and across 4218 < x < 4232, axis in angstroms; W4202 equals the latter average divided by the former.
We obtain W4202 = 0.4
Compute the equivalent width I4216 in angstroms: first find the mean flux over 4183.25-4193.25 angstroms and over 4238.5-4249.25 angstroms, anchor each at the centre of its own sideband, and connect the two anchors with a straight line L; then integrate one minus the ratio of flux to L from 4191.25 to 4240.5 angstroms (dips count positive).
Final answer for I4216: 9.5 angstroms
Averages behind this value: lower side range 29.5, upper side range 27.9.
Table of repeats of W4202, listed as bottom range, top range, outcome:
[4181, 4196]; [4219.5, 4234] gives 0.44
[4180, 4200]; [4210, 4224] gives 0.83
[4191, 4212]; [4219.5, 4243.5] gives 0.63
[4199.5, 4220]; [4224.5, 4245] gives 0.70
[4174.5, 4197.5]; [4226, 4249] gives 0.72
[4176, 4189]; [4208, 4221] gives 0.91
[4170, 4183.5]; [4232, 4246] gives 0.88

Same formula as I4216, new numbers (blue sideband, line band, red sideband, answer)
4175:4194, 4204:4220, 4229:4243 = -1.83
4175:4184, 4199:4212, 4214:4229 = -3.64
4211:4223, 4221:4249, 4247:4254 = 4.31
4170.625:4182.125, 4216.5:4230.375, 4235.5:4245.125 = 6.32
